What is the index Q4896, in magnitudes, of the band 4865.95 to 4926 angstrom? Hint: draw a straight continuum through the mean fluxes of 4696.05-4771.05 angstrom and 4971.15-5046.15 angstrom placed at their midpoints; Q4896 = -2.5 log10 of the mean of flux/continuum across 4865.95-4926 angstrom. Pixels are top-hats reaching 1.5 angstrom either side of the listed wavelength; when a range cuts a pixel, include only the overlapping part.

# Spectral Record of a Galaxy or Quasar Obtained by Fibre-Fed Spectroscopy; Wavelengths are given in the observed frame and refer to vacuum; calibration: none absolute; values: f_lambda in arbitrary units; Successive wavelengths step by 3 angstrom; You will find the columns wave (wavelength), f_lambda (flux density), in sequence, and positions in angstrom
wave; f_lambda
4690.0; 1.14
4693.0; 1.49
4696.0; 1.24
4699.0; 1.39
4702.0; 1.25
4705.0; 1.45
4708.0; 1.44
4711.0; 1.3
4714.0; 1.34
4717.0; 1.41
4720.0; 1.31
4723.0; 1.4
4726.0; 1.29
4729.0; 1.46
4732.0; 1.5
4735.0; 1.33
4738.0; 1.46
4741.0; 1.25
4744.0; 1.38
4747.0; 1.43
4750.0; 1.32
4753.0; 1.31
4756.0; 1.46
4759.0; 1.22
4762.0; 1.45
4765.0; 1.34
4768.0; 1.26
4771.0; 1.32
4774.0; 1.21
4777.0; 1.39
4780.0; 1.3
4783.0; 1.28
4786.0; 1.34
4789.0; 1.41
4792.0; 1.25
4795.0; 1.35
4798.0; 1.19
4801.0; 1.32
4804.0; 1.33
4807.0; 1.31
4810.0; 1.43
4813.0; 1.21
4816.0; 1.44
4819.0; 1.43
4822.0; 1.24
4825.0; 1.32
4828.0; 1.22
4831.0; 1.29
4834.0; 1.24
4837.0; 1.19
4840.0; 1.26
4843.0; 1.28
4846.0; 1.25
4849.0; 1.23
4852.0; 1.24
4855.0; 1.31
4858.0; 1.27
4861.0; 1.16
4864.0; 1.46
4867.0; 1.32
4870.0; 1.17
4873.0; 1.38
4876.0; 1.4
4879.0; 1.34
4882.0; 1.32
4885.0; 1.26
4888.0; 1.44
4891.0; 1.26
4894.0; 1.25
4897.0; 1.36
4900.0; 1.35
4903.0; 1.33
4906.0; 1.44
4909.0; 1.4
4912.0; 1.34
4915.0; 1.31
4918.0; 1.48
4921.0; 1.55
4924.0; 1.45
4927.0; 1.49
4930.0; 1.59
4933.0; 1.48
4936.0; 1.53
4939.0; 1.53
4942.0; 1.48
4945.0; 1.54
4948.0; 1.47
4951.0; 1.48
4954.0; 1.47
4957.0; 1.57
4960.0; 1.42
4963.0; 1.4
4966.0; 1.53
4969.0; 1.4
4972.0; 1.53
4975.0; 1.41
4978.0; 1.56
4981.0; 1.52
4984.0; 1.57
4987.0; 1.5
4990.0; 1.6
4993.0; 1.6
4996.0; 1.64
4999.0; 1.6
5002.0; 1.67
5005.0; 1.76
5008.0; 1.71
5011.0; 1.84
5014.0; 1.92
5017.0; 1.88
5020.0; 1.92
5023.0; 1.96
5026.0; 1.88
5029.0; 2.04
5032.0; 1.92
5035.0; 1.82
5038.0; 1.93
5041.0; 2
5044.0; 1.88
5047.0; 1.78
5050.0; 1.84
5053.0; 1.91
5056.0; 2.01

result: 0.17 mag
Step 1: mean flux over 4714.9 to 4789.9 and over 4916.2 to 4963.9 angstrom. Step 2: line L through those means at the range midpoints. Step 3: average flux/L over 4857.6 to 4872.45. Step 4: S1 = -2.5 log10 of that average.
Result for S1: 0.12 mag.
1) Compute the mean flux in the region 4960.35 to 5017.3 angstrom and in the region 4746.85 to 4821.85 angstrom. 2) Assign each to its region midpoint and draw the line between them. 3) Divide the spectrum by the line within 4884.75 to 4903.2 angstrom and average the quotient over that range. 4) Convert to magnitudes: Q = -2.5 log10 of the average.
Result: 0.12 mag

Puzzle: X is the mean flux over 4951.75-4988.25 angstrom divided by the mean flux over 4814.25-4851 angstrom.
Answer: 1.2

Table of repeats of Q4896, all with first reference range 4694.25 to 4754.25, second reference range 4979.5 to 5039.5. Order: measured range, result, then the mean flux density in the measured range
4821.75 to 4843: 0.205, 1.25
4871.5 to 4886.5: 0.179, 1.34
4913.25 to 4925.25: 0.136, 1.45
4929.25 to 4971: 0.130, 1.49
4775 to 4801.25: 0.111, 1.31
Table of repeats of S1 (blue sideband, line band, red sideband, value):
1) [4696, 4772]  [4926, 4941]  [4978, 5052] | 0.09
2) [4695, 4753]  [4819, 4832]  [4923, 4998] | 0.11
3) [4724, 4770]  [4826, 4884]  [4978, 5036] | 0.19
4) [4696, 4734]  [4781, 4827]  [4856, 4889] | 0.02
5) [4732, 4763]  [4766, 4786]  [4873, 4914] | 0.05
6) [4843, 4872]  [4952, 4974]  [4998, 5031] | 0.12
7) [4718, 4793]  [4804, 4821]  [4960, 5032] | 0.05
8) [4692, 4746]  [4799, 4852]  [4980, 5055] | 0.18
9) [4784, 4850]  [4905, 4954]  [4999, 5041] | 0.10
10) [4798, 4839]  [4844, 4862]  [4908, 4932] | 0.09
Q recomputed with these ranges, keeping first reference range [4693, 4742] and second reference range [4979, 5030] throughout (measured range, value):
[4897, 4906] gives 0.180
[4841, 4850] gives 0.217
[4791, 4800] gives 0.160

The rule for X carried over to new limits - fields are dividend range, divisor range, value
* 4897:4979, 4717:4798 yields 1.09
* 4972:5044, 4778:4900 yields 1.34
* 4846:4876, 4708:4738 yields 0.93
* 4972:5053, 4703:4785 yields 1.30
